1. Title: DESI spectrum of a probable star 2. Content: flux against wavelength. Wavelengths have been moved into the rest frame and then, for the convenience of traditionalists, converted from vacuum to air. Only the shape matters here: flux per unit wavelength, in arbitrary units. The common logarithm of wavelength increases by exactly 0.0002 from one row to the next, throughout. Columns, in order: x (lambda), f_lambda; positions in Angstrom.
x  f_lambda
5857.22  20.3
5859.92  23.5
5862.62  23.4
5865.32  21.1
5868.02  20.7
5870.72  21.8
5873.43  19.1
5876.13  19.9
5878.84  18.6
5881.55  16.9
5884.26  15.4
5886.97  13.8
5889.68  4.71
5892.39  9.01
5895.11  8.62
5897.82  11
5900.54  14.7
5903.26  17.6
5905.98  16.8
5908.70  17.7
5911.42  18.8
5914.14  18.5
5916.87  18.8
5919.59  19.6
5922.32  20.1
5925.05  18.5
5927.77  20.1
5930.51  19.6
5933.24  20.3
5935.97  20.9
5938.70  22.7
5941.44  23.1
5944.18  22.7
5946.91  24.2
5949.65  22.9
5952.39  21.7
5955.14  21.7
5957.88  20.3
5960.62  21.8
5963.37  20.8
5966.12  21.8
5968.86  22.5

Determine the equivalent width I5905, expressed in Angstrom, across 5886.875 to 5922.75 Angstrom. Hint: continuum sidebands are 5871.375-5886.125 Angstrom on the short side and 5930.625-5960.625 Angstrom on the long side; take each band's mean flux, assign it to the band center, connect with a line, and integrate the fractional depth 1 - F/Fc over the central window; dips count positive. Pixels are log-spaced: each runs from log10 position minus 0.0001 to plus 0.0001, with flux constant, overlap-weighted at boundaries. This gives 8.7 Angstrom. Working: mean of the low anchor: 18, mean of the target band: 14.9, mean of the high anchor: 21.9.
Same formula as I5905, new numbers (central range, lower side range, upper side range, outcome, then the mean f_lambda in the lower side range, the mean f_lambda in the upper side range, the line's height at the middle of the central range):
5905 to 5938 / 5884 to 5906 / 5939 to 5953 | -3.1 Angstrom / 12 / 23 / 17.7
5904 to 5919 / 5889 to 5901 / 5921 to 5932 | -3.5 Angstrom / 9.5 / 19.6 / 14.8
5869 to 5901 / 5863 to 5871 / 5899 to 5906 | 7.6 Angstrom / 21.4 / 16.1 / 18.7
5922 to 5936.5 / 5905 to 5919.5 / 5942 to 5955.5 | 0.4 Angstrom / 18.3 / 22.7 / 20.4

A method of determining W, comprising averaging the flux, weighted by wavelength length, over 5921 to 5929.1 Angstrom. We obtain 19.6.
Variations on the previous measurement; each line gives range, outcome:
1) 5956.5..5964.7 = 21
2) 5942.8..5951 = 23.3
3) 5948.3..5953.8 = 22.3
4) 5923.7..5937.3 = 19.9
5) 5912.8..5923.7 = 19.2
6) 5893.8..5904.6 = 13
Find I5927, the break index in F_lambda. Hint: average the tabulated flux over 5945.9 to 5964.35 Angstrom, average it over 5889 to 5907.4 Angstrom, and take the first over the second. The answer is 1.82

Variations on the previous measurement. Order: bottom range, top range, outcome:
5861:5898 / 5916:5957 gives 1.30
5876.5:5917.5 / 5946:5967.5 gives 1.48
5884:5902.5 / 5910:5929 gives 1.75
